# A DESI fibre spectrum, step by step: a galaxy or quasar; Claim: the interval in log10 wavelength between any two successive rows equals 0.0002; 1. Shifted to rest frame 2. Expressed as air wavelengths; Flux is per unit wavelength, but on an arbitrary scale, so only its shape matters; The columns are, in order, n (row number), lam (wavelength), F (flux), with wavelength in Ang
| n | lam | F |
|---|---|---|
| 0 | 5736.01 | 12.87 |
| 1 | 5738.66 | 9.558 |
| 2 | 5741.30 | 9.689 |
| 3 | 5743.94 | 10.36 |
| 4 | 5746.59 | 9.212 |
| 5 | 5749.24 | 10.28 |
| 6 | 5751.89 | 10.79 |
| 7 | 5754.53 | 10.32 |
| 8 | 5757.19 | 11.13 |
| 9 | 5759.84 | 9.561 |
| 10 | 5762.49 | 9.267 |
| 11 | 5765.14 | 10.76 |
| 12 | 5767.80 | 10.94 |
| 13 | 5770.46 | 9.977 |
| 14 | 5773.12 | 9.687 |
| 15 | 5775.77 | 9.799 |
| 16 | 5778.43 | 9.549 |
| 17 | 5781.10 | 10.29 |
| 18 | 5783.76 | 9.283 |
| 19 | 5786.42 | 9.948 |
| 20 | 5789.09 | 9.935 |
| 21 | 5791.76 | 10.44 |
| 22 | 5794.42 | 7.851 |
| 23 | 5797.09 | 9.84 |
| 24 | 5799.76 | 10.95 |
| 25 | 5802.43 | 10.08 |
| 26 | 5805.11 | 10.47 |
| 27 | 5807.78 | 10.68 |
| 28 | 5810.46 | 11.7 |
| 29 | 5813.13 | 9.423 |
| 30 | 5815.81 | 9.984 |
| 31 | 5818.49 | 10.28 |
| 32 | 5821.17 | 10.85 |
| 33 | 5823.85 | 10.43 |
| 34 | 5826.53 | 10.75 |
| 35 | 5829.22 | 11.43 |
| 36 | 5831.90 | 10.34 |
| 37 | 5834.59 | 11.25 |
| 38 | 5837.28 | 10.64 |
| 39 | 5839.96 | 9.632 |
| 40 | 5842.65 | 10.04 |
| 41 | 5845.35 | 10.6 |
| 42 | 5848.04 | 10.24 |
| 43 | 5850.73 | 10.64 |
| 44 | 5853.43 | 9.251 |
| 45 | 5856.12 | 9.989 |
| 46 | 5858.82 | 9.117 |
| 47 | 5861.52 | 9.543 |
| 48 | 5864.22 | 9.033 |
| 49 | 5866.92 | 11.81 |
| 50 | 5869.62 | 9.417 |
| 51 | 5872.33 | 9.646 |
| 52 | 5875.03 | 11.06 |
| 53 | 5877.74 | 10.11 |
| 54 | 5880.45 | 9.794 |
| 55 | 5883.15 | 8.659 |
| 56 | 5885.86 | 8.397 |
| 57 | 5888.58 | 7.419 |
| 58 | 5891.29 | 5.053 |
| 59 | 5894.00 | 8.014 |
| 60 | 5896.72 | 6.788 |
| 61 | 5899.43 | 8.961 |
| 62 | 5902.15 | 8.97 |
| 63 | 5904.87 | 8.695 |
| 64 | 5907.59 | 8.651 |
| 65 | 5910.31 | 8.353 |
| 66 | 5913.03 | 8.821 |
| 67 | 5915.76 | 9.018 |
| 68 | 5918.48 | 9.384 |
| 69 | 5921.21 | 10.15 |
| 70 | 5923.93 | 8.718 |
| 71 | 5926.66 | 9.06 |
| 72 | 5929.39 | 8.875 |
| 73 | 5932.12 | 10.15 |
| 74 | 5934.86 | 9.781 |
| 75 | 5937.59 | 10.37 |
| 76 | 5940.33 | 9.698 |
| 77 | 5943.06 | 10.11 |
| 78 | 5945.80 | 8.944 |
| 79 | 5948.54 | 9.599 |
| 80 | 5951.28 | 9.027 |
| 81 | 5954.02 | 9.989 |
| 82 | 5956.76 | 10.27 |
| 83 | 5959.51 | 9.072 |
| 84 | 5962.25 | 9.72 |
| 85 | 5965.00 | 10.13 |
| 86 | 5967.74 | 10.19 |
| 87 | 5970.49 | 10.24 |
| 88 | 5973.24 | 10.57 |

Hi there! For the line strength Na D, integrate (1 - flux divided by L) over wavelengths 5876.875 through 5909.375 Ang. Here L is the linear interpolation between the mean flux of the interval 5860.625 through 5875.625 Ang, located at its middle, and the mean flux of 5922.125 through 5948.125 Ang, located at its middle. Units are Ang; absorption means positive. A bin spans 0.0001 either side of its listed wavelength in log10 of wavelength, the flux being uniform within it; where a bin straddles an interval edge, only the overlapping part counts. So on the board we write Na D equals 5.3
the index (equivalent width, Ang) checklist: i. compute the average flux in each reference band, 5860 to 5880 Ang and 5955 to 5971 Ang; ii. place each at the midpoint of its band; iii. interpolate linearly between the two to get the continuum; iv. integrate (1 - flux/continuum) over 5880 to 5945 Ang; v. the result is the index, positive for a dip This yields 7.7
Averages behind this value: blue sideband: 10.1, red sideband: 9.92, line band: 8.82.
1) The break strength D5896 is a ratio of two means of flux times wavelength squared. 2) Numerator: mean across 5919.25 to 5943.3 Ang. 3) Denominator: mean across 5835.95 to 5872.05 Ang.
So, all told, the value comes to 0.99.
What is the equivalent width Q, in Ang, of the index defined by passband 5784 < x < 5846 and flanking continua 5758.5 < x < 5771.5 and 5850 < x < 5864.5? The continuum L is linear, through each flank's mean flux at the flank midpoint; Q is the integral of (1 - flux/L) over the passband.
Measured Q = -3.1 Ang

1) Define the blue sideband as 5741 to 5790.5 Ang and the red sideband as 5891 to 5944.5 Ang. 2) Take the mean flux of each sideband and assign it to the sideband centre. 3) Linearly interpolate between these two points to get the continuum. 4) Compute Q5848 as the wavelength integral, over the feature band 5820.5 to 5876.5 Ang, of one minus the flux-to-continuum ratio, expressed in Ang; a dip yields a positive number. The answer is -4.78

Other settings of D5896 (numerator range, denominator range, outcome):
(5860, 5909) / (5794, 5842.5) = 0.87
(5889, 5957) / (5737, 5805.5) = 0.95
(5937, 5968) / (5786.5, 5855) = 0.99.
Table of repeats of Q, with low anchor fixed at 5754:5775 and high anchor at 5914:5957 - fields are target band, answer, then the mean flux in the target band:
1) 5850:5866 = 0.4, 9.61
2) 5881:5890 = 1.3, 8.28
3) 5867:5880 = -0.6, 10.2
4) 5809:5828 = -1.0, 10.5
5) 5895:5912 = 2.2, 8.4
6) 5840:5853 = -0.5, 10.2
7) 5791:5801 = 0.3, 9.73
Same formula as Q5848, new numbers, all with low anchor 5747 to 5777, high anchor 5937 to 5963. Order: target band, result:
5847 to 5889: 0.9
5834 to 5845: -0.4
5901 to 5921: 1.7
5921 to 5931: 0.6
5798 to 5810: -0.6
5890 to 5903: 3.0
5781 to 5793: 0.2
